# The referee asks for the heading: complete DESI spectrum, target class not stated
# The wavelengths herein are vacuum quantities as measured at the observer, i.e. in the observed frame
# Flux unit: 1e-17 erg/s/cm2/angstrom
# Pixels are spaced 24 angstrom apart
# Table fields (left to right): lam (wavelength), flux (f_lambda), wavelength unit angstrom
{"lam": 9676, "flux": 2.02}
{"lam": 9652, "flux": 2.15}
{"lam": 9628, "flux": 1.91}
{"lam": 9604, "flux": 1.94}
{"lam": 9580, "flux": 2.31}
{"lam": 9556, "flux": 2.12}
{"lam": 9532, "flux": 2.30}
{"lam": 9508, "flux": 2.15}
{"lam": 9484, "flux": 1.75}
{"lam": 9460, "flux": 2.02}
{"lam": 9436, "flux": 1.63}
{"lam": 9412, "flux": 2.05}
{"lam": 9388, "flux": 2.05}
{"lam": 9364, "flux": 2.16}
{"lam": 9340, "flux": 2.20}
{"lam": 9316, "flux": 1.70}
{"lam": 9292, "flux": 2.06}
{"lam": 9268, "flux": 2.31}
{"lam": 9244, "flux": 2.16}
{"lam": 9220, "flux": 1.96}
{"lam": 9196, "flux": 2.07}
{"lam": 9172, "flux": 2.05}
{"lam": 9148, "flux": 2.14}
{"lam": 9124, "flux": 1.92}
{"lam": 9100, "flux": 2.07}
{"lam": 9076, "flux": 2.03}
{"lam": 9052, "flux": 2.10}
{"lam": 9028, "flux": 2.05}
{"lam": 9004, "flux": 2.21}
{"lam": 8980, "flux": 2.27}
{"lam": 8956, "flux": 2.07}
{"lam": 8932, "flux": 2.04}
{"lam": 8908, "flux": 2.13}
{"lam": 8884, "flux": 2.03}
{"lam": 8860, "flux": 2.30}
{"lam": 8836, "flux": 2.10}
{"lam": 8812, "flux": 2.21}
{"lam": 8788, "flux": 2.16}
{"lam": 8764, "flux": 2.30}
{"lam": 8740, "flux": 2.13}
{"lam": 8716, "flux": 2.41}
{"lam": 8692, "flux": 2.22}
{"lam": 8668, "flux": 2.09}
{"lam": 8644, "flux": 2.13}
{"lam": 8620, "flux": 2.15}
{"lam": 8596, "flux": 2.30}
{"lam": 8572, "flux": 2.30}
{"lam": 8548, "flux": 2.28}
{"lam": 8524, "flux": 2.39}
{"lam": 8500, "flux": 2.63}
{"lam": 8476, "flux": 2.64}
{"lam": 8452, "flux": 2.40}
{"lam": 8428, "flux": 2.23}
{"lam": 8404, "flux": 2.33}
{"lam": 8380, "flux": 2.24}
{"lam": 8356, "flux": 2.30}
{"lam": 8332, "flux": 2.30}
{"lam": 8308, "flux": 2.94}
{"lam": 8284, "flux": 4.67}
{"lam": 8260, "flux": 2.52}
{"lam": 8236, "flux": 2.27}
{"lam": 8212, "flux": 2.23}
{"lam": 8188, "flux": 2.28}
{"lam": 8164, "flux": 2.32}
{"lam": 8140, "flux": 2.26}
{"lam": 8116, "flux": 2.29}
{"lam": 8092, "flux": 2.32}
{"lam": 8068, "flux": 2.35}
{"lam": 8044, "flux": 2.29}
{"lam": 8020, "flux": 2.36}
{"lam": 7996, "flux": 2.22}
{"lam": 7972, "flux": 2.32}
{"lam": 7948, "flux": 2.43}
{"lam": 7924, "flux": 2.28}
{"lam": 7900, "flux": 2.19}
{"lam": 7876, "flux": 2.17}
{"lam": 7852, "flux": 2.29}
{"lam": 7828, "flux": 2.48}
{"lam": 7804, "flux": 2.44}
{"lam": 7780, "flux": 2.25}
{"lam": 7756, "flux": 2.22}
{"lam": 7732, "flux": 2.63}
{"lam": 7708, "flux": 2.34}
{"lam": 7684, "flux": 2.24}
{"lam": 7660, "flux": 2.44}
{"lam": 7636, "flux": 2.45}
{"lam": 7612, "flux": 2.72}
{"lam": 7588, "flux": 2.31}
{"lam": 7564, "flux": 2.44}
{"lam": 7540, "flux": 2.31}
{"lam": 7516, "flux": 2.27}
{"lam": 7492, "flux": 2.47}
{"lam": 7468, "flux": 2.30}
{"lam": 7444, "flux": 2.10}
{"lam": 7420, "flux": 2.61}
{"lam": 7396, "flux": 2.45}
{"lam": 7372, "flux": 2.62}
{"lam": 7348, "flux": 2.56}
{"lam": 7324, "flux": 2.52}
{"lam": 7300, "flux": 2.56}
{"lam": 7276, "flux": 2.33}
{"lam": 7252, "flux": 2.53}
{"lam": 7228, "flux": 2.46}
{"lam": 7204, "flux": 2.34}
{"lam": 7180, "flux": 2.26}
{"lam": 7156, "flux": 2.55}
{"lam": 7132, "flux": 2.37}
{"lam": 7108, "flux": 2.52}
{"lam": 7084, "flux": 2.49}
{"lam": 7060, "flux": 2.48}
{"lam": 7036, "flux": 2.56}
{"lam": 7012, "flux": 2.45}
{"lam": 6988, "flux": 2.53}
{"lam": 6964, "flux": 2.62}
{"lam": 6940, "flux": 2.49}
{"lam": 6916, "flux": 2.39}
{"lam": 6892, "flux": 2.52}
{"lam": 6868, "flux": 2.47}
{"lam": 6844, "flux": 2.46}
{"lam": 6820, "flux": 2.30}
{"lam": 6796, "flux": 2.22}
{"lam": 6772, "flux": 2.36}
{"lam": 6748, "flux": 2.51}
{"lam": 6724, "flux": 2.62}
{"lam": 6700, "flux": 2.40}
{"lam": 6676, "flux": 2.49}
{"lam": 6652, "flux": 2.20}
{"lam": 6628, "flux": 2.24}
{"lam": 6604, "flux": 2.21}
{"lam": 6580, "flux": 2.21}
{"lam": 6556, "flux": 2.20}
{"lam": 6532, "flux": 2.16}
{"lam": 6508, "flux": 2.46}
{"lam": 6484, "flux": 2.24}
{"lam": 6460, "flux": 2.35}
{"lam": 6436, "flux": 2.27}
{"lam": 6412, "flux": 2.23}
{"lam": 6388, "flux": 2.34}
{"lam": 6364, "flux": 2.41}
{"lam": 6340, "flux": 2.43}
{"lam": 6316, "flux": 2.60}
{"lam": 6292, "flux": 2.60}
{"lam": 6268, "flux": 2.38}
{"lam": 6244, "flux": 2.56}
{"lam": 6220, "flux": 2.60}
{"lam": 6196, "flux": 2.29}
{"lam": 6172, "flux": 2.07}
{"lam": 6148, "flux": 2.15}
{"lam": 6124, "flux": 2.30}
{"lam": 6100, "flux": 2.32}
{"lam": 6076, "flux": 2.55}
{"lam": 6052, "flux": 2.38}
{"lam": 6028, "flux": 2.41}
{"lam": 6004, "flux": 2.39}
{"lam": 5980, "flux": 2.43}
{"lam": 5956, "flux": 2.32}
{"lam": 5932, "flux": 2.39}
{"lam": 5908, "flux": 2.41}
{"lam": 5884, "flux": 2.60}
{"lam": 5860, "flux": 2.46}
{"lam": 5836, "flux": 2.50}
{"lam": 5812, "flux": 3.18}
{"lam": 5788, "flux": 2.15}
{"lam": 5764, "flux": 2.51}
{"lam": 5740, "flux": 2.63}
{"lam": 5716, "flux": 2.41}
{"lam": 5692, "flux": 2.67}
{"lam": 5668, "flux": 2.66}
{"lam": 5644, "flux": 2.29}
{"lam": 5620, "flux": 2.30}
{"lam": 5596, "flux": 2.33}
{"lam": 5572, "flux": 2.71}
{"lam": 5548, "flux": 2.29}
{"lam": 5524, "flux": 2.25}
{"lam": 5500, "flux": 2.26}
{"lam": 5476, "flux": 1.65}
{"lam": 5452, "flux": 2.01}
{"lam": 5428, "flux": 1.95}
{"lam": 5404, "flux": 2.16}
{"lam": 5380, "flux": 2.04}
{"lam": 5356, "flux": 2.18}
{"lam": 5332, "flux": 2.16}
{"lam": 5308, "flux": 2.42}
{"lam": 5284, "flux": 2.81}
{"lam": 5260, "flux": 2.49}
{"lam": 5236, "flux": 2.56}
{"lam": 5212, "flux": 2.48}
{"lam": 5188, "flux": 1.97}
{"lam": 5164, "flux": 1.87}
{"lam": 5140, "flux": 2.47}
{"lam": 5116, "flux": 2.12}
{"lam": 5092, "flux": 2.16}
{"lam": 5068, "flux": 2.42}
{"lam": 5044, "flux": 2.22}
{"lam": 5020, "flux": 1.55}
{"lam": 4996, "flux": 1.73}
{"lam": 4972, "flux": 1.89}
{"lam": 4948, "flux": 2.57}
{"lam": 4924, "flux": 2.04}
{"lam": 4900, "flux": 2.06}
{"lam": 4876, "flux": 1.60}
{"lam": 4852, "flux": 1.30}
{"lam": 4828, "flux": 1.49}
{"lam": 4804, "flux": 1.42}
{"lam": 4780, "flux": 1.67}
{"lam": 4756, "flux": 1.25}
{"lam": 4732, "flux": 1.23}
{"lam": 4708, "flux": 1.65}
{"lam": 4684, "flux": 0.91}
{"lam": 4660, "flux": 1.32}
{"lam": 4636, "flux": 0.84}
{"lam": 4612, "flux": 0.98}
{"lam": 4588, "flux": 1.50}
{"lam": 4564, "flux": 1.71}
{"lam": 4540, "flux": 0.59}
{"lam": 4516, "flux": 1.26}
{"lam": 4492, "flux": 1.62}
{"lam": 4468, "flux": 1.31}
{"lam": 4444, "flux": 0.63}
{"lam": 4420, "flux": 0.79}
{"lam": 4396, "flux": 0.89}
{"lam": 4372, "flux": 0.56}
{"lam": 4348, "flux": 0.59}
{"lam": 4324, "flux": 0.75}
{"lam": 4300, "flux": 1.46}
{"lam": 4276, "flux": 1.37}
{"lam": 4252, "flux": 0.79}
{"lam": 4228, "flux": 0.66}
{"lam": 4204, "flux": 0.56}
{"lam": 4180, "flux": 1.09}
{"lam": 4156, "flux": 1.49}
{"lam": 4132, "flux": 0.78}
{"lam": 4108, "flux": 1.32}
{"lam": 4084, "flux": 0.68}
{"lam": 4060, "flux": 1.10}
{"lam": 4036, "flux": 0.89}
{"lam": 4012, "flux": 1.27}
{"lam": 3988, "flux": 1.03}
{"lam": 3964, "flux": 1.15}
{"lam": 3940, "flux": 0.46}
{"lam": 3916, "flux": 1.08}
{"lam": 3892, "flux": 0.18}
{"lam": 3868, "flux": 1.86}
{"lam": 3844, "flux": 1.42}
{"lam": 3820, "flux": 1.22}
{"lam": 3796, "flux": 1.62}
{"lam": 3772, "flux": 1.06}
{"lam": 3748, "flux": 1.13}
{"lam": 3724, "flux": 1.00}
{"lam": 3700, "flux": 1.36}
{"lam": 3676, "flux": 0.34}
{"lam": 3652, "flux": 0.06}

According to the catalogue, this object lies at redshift 0.26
